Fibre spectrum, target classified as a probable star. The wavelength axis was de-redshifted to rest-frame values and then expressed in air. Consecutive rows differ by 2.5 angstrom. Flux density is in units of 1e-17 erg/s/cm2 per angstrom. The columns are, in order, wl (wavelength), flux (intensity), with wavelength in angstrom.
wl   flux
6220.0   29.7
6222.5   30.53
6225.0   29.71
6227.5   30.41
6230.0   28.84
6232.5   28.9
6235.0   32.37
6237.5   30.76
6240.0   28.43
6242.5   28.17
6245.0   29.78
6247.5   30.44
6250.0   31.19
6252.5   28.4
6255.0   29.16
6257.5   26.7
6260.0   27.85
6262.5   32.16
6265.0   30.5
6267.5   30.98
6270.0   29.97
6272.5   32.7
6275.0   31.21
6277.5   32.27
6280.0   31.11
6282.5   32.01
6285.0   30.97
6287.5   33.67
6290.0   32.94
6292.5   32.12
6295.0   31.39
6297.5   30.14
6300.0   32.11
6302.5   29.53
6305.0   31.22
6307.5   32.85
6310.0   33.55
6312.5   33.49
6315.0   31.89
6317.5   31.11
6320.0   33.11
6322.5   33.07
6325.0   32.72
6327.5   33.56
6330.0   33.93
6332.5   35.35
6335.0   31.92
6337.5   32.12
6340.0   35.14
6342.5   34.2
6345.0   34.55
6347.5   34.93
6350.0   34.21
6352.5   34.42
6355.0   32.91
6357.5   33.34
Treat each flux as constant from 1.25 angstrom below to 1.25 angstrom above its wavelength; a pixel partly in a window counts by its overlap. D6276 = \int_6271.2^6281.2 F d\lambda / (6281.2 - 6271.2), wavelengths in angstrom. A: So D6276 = 31.8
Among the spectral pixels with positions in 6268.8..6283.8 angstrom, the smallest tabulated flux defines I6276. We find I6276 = 29.97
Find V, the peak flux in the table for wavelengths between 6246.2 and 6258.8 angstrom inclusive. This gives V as 31.19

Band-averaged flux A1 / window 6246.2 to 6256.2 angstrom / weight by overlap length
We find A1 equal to 29.8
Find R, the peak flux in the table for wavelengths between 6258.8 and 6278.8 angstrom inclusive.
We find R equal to 32.7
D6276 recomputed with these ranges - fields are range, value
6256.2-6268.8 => 29.6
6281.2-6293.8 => 32.3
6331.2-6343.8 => 33.7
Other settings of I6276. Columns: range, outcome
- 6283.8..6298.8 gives 30.14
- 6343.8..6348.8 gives 34.55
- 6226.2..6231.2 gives 28.84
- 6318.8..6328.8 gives 32.72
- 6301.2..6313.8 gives 29.53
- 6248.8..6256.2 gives 28.4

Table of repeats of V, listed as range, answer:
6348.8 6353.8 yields 34.42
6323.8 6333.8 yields 35.35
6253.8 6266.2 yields 32.16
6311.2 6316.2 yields 33.49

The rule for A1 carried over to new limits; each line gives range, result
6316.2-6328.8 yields 32.7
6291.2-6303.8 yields 31.1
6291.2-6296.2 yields 31.8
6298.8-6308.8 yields 31.4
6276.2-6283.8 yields 31.8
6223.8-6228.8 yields 30.1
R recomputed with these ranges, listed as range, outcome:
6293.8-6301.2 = 32.11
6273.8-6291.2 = 33.67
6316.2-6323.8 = 33.11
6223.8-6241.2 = 32.37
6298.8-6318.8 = 33.55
